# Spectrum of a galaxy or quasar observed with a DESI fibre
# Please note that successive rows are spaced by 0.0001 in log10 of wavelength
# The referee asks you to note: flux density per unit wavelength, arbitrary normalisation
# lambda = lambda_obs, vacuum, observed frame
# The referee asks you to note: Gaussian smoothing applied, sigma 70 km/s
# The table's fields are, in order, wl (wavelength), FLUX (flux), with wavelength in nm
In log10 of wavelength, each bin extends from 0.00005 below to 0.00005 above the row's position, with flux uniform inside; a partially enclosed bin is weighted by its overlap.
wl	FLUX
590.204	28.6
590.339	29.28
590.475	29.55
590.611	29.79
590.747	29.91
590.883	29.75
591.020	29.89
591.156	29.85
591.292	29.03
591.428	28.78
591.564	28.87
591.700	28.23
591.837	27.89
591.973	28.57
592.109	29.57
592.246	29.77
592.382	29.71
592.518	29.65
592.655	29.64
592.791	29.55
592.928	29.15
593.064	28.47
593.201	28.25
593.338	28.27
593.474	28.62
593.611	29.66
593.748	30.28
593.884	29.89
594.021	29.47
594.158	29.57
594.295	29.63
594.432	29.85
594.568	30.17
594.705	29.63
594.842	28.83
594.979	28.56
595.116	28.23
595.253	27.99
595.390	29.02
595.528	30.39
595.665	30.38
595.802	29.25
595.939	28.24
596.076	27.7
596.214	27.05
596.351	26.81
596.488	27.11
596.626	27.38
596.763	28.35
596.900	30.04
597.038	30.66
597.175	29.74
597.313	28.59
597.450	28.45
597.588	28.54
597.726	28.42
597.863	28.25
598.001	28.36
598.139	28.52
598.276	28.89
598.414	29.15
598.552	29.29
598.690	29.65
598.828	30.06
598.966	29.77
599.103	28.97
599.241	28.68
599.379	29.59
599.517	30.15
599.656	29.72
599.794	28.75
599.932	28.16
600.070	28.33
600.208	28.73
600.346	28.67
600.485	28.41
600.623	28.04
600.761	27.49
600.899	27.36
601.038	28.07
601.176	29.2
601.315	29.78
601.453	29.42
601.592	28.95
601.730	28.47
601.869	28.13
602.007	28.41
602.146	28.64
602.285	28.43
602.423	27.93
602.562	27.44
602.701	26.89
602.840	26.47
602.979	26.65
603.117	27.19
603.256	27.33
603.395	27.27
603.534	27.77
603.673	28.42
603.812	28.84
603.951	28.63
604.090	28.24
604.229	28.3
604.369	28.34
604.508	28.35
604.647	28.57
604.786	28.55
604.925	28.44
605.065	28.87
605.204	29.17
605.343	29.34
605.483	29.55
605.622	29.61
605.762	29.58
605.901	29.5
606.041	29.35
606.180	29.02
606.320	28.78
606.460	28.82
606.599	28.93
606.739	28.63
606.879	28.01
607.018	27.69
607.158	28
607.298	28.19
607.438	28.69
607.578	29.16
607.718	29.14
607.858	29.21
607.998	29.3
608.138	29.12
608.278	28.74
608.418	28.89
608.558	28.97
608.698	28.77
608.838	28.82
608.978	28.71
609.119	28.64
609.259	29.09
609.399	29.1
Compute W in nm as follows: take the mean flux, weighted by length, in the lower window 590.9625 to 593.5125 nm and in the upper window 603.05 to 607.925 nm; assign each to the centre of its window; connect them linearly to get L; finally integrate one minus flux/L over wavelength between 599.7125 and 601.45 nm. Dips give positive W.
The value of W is 0.02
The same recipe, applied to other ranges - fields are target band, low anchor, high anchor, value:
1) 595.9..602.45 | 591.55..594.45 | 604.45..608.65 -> 0.09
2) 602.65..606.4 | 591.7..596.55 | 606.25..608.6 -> 0.05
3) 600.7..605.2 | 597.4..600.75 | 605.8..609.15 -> 0.11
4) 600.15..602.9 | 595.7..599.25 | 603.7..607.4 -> 0.05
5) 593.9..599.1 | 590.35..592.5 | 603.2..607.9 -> 0.02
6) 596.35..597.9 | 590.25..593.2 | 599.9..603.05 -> 0.00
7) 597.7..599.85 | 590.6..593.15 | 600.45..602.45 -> -0.04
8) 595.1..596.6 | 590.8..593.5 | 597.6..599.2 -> 0.04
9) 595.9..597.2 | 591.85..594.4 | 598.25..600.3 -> 0.04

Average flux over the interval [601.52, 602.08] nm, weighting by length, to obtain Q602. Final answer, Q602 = 28.5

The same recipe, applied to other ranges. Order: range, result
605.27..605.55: 29.4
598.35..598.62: 29.2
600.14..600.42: 28.6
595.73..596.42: 27.8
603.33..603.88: 28.1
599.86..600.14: 28.3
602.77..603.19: 26.8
